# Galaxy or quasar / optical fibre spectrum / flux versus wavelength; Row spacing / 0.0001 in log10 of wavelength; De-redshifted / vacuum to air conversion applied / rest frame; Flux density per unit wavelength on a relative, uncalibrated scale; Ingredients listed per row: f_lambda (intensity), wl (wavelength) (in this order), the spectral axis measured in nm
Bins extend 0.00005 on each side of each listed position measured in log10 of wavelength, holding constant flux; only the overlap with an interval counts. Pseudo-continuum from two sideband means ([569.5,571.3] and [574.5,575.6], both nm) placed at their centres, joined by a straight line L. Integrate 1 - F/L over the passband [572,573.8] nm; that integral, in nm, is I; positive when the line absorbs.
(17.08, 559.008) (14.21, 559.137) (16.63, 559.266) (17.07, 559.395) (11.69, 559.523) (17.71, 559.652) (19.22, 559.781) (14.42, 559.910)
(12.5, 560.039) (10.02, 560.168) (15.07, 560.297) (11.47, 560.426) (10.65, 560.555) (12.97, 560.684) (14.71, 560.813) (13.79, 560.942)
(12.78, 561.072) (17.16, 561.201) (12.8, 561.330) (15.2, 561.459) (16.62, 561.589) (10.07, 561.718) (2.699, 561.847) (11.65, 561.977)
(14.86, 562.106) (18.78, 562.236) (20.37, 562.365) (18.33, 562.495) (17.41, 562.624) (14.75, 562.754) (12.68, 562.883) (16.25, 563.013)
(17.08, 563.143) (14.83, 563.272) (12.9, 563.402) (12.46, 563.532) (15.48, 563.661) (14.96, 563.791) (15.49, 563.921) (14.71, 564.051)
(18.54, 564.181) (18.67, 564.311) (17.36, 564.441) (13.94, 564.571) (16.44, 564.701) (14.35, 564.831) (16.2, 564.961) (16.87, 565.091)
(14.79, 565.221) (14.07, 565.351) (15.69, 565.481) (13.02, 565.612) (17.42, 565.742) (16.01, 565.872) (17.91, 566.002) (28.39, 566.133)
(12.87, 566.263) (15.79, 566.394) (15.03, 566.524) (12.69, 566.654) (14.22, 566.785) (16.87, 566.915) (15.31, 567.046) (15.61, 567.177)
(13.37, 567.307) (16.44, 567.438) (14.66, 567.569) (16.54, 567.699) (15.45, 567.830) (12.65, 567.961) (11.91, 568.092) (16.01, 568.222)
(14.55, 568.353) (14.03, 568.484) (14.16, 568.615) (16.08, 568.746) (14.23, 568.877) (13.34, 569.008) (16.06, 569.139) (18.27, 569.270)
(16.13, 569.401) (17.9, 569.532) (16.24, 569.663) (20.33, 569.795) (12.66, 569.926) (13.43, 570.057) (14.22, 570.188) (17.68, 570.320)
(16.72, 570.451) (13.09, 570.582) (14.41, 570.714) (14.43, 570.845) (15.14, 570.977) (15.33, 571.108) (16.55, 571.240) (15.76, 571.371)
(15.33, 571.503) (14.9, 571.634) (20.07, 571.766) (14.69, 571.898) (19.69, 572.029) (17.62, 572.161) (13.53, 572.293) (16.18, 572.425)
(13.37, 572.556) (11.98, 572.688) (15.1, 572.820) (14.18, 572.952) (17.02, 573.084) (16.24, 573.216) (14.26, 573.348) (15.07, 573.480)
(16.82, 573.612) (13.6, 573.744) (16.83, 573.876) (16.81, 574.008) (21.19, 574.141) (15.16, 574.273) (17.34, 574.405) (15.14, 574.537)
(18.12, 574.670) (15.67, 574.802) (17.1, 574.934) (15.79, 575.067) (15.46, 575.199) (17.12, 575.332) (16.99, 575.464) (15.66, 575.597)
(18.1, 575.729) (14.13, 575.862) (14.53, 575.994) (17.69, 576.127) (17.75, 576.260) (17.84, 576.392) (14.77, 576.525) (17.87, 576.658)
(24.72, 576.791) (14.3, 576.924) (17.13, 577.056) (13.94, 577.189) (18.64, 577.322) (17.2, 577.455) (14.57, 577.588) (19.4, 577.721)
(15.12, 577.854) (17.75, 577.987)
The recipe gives 0.08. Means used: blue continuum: 15.5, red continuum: 16.4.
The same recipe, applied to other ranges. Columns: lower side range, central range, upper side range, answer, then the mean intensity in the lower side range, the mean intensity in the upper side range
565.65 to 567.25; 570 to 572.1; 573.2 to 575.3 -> 0.08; 16.4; 16.3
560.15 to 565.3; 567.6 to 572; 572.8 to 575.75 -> 0.07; 14.7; 16.3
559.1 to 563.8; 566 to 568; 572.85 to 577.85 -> -0.08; 14.4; 16.6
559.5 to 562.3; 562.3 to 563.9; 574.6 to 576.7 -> -0.19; 13.5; 16.5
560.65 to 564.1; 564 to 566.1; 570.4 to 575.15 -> -0.19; 14.5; 15.8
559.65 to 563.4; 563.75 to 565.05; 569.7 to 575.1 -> -0.12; 14.3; 15.8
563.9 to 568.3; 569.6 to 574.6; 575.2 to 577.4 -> 0.21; 15.7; 16.9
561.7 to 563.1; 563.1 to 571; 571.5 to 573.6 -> -0.25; 14.5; 15.6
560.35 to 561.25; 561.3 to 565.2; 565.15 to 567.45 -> -0.18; 13.3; 15.8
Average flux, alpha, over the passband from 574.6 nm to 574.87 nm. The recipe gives 16.9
